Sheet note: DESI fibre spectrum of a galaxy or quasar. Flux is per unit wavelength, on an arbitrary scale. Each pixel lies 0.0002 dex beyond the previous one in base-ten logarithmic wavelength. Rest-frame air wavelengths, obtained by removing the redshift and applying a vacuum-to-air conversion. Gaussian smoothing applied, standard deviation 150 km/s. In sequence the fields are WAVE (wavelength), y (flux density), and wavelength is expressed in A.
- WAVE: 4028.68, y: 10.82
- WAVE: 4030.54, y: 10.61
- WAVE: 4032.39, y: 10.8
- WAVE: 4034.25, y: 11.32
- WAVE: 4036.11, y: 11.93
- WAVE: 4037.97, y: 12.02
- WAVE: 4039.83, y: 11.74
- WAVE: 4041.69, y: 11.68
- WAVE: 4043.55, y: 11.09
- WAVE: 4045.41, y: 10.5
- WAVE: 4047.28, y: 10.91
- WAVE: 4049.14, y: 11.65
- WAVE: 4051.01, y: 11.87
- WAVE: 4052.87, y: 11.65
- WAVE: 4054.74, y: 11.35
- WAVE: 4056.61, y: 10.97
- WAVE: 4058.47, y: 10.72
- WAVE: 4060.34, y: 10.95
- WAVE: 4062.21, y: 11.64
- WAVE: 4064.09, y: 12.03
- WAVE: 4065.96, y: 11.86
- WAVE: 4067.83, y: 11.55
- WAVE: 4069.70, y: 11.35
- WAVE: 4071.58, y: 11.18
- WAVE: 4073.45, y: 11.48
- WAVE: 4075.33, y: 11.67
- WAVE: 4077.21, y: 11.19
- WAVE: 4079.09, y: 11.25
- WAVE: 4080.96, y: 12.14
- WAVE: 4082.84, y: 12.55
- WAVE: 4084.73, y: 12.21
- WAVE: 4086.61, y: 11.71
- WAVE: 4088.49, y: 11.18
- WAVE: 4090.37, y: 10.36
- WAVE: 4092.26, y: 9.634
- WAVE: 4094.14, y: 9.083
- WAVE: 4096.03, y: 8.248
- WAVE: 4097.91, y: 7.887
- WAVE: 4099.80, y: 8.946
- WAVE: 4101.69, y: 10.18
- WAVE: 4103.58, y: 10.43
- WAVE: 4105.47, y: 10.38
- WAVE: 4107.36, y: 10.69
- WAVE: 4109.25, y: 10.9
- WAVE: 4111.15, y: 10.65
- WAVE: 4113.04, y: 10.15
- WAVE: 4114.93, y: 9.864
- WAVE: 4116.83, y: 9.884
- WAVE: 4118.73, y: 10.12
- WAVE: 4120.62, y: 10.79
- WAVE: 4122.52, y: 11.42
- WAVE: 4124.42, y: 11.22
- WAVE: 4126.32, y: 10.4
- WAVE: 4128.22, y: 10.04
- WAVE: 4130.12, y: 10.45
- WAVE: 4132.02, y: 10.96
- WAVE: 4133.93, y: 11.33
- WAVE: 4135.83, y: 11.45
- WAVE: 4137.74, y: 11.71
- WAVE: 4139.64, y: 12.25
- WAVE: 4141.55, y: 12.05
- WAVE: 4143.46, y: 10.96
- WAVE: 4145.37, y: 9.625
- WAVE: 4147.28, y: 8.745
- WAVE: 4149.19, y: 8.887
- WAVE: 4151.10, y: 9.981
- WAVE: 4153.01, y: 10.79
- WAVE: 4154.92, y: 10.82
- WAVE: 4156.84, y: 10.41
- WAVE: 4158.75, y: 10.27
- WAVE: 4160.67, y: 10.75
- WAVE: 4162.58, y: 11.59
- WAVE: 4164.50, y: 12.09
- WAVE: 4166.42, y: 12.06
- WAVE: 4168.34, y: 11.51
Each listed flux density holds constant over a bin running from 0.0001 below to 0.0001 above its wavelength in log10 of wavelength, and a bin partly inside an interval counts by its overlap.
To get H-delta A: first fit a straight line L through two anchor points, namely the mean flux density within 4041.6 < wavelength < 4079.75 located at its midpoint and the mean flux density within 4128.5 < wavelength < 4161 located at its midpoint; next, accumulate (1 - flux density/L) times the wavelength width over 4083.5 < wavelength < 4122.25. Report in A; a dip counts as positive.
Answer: 2.8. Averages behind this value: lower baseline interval 11.4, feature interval 10.2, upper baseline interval 10.7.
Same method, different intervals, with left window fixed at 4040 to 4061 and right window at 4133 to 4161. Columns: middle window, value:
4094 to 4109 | 1.9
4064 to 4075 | -0.4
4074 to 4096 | -0.1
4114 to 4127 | 0.3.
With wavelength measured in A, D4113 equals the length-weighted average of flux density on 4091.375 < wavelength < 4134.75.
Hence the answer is 10.2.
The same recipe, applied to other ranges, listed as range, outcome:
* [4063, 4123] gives 10.7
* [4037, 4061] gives 11.3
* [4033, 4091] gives 11.5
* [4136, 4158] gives 10.6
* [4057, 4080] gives 11.4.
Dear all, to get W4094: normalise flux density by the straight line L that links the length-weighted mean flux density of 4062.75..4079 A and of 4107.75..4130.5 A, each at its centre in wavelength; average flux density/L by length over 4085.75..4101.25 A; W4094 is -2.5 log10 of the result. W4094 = 0.15 mag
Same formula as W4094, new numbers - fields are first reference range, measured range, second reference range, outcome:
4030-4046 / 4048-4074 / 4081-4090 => 0.01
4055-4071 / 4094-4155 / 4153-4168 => 0.09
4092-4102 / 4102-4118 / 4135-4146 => -0.08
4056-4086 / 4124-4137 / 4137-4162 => 0.00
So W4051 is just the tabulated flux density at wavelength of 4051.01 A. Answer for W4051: 11.87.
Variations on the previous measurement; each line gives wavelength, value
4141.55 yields 12.05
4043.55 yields 11.09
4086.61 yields 11.71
